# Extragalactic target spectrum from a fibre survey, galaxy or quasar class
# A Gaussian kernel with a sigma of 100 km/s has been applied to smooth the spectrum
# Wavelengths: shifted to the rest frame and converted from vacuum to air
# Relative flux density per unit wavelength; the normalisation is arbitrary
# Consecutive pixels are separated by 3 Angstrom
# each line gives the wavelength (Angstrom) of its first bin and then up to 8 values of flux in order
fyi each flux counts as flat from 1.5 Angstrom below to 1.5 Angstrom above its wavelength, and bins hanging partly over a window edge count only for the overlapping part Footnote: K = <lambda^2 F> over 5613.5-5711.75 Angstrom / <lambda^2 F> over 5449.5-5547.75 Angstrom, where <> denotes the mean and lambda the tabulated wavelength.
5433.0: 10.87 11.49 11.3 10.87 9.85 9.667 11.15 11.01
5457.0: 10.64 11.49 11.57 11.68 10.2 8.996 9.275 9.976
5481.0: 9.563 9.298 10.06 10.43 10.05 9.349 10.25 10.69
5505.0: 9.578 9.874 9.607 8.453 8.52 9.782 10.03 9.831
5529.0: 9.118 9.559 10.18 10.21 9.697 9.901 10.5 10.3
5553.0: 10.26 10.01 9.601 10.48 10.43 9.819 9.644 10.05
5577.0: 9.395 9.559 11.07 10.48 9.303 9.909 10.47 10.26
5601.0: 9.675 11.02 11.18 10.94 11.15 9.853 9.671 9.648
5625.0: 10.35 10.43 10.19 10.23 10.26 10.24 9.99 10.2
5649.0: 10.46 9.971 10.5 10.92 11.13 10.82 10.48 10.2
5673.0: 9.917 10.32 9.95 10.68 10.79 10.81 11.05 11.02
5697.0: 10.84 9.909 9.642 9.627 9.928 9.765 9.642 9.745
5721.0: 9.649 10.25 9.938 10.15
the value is 1.1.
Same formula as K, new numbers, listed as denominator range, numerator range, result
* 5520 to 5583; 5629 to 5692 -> 1.09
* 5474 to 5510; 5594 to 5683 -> 1.11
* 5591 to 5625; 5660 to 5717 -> 1.03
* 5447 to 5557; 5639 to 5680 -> 1.10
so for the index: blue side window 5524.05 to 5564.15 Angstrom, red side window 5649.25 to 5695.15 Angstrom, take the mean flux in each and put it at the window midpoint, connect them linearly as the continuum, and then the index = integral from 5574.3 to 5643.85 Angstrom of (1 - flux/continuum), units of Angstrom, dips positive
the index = 0.3 Angstrom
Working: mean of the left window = 9.98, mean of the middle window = 10.2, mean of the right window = 10.6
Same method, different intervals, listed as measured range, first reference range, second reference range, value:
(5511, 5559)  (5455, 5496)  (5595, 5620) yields 2.76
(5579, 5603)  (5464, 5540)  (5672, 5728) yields -0.36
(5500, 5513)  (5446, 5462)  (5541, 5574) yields 0.67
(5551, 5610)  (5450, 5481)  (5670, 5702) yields 2.01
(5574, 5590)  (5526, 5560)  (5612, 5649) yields 0.09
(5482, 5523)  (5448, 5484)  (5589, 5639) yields 2.72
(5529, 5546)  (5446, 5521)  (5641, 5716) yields 0.46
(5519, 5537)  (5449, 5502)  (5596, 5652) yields 0.95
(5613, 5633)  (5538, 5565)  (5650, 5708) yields 0.37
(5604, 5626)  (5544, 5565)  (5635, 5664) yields -0.22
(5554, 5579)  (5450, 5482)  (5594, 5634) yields 1.16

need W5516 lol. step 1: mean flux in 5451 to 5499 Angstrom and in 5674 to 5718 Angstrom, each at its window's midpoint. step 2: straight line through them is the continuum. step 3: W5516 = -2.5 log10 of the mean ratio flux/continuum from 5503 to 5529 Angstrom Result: 0.09 mag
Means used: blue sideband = 10.3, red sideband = 10.3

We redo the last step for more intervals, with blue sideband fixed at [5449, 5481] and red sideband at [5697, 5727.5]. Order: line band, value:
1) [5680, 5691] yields -0.088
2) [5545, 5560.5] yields 0.018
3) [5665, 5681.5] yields -0.028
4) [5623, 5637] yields -0.020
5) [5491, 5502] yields 0.046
